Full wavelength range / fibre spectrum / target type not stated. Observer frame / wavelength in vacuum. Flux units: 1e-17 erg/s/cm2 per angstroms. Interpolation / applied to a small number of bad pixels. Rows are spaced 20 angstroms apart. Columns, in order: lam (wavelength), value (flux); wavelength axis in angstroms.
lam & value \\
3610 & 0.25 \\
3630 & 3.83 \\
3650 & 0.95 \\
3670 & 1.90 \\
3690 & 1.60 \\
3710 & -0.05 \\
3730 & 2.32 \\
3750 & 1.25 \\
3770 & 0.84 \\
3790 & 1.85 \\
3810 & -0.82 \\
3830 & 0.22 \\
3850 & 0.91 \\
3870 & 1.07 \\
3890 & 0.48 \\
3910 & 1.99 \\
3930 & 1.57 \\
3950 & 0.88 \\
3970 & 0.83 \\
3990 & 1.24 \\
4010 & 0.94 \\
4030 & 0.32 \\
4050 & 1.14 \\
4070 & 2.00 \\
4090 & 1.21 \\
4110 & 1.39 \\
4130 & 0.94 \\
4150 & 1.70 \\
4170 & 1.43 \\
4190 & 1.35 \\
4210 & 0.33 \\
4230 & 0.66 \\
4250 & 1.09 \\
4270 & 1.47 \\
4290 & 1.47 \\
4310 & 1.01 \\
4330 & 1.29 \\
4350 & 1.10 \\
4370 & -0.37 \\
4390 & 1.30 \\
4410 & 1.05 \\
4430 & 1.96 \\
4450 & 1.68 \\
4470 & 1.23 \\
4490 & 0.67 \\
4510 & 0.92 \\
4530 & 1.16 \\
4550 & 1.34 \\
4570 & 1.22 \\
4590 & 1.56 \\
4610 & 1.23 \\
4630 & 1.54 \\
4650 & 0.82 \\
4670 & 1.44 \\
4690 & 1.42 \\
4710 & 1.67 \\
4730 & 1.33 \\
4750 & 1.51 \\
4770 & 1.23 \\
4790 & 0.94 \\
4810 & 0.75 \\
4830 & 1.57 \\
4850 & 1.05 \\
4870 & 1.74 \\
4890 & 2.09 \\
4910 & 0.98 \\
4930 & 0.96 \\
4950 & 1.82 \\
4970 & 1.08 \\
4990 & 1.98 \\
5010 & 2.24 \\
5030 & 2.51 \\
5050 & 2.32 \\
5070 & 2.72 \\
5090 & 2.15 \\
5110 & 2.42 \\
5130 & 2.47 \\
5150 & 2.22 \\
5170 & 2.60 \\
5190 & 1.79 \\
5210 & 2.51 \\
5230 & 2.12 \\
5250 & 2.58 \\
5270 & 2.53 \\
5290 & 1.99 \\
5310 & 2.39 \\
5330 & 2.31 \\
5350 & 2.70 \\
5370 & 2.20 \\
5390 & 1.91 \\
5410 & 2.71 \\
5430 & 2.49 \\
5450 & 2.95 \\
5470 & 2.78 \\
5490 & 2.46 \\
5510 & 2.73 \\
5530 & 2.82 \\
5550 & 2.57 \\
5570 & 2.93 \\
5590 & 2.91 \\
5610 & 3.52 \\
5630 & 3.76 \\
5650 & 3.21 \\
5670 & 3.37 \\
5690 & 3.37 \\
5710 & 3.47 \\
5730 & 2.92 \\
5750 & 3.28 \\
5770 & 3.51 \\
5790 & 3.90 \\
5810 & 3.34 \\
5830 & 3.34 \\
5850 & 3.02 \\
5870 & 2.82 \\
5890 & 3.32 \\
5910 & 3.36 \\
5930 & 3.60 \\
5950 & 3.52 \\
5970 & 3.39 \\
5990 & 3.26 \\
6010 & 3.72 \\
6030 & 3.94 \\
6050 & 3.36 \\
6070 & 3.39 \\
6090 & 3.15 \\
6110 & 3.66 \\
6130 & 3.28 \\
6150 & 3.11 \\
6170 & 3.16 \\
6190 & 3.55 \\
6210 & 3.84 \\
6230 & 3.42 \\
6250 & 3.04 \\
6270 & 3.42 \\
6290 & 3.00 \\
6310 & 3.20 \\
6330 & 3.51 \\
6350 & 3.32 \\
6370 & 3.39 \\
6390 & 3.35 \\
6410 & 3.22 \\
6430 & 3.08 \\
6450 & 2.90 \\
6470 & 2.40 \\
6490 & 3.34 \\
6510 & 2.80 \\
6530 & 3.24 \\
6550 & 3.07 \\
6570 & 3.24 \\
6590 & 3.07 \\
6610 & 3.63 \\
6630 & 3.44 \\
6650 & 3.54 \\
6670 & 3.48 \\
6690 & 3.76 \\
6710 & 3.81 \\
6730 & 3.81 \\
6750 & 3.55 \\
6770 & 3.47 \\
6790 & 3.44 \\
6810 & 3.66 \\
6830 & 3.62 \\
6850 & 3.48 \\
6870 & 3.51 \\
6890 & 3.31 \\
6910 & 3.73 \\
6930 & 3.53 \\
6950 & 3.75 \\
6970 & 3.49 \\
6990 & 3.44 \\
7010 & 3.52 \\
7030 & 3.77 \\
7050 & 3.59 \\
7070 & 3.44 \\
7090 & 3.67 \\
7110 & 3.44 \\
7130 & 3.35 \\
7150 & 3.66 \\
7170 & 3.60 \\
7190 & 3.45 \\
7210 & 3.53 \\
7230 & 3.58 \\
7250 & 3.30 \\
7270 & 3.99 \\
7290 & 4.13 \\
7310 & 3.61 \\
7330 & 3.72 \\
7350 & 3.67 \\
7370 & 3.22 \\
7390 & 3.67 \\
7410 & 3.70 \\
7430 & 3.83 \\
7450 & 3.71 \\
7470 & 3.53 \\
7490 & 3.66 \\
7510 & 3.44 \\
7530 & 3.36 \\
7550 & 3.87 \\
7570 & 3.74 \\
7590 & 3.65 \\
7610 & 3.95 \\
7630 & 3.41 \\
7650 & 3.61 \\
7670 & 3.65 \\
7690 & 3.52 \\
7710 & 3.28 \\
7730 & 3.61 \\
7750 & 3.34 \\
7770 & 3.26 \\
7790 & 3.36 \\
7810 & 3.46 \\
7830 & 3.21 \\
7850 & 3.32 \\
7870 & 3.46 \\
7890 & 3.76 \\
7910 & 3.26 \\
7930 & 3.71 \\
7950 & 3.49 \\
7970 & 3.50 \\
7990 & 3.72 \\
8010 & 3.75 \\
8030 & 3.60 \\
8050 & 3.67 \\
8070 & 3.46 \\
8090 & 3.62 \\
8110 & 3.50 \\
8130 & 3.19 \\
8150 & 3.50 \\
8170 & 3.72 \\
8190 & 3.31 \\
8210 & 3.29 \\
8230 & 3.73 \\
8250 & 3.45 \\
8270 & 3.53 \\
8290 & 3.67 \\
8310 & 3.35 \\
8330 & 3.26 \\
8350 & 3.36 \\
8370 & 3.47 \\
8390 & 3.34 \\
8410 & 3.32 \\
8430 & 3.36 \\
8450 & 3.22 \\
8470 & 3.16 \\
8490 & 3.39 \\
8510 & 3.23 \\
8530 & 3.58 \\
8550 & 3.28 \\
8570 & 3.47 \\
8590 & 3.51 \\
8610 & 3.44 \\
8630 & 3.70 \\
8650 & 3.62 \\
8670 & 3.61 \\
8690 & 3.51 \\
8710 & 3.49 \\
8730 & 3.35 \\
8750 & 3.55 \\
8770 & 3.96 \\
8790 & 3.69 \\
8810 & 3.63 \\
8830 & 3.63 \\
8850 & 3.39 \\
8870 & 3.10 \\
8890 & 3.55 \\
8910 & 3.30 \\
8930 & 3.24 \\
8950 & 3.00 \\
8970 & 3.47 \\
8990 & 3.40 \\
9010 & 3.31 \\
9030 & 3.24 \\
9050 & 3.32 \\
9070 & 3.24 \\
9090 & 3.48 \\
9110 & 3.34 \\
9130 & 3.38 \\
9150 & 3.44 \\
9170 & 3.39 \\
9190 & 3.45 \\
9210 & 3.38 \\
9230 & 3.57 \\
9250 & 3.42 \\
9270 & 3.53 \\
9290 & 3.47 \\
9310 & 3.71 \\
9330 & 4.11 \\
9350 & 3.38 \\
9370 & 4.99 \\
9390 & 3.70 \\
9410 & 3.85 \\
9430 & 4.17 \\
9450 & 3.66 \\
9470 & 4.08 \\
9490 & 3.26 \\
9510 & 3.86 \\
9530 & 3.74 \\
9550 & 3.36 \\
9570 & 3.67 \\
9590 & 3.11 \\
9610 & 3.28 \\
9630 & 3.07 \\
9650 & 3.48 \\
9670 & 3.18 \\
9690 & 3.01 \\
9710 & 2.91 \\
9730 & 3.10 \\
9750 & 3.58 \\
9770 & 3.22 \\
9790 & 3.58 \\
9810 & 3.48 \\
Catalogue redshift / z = 0.25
